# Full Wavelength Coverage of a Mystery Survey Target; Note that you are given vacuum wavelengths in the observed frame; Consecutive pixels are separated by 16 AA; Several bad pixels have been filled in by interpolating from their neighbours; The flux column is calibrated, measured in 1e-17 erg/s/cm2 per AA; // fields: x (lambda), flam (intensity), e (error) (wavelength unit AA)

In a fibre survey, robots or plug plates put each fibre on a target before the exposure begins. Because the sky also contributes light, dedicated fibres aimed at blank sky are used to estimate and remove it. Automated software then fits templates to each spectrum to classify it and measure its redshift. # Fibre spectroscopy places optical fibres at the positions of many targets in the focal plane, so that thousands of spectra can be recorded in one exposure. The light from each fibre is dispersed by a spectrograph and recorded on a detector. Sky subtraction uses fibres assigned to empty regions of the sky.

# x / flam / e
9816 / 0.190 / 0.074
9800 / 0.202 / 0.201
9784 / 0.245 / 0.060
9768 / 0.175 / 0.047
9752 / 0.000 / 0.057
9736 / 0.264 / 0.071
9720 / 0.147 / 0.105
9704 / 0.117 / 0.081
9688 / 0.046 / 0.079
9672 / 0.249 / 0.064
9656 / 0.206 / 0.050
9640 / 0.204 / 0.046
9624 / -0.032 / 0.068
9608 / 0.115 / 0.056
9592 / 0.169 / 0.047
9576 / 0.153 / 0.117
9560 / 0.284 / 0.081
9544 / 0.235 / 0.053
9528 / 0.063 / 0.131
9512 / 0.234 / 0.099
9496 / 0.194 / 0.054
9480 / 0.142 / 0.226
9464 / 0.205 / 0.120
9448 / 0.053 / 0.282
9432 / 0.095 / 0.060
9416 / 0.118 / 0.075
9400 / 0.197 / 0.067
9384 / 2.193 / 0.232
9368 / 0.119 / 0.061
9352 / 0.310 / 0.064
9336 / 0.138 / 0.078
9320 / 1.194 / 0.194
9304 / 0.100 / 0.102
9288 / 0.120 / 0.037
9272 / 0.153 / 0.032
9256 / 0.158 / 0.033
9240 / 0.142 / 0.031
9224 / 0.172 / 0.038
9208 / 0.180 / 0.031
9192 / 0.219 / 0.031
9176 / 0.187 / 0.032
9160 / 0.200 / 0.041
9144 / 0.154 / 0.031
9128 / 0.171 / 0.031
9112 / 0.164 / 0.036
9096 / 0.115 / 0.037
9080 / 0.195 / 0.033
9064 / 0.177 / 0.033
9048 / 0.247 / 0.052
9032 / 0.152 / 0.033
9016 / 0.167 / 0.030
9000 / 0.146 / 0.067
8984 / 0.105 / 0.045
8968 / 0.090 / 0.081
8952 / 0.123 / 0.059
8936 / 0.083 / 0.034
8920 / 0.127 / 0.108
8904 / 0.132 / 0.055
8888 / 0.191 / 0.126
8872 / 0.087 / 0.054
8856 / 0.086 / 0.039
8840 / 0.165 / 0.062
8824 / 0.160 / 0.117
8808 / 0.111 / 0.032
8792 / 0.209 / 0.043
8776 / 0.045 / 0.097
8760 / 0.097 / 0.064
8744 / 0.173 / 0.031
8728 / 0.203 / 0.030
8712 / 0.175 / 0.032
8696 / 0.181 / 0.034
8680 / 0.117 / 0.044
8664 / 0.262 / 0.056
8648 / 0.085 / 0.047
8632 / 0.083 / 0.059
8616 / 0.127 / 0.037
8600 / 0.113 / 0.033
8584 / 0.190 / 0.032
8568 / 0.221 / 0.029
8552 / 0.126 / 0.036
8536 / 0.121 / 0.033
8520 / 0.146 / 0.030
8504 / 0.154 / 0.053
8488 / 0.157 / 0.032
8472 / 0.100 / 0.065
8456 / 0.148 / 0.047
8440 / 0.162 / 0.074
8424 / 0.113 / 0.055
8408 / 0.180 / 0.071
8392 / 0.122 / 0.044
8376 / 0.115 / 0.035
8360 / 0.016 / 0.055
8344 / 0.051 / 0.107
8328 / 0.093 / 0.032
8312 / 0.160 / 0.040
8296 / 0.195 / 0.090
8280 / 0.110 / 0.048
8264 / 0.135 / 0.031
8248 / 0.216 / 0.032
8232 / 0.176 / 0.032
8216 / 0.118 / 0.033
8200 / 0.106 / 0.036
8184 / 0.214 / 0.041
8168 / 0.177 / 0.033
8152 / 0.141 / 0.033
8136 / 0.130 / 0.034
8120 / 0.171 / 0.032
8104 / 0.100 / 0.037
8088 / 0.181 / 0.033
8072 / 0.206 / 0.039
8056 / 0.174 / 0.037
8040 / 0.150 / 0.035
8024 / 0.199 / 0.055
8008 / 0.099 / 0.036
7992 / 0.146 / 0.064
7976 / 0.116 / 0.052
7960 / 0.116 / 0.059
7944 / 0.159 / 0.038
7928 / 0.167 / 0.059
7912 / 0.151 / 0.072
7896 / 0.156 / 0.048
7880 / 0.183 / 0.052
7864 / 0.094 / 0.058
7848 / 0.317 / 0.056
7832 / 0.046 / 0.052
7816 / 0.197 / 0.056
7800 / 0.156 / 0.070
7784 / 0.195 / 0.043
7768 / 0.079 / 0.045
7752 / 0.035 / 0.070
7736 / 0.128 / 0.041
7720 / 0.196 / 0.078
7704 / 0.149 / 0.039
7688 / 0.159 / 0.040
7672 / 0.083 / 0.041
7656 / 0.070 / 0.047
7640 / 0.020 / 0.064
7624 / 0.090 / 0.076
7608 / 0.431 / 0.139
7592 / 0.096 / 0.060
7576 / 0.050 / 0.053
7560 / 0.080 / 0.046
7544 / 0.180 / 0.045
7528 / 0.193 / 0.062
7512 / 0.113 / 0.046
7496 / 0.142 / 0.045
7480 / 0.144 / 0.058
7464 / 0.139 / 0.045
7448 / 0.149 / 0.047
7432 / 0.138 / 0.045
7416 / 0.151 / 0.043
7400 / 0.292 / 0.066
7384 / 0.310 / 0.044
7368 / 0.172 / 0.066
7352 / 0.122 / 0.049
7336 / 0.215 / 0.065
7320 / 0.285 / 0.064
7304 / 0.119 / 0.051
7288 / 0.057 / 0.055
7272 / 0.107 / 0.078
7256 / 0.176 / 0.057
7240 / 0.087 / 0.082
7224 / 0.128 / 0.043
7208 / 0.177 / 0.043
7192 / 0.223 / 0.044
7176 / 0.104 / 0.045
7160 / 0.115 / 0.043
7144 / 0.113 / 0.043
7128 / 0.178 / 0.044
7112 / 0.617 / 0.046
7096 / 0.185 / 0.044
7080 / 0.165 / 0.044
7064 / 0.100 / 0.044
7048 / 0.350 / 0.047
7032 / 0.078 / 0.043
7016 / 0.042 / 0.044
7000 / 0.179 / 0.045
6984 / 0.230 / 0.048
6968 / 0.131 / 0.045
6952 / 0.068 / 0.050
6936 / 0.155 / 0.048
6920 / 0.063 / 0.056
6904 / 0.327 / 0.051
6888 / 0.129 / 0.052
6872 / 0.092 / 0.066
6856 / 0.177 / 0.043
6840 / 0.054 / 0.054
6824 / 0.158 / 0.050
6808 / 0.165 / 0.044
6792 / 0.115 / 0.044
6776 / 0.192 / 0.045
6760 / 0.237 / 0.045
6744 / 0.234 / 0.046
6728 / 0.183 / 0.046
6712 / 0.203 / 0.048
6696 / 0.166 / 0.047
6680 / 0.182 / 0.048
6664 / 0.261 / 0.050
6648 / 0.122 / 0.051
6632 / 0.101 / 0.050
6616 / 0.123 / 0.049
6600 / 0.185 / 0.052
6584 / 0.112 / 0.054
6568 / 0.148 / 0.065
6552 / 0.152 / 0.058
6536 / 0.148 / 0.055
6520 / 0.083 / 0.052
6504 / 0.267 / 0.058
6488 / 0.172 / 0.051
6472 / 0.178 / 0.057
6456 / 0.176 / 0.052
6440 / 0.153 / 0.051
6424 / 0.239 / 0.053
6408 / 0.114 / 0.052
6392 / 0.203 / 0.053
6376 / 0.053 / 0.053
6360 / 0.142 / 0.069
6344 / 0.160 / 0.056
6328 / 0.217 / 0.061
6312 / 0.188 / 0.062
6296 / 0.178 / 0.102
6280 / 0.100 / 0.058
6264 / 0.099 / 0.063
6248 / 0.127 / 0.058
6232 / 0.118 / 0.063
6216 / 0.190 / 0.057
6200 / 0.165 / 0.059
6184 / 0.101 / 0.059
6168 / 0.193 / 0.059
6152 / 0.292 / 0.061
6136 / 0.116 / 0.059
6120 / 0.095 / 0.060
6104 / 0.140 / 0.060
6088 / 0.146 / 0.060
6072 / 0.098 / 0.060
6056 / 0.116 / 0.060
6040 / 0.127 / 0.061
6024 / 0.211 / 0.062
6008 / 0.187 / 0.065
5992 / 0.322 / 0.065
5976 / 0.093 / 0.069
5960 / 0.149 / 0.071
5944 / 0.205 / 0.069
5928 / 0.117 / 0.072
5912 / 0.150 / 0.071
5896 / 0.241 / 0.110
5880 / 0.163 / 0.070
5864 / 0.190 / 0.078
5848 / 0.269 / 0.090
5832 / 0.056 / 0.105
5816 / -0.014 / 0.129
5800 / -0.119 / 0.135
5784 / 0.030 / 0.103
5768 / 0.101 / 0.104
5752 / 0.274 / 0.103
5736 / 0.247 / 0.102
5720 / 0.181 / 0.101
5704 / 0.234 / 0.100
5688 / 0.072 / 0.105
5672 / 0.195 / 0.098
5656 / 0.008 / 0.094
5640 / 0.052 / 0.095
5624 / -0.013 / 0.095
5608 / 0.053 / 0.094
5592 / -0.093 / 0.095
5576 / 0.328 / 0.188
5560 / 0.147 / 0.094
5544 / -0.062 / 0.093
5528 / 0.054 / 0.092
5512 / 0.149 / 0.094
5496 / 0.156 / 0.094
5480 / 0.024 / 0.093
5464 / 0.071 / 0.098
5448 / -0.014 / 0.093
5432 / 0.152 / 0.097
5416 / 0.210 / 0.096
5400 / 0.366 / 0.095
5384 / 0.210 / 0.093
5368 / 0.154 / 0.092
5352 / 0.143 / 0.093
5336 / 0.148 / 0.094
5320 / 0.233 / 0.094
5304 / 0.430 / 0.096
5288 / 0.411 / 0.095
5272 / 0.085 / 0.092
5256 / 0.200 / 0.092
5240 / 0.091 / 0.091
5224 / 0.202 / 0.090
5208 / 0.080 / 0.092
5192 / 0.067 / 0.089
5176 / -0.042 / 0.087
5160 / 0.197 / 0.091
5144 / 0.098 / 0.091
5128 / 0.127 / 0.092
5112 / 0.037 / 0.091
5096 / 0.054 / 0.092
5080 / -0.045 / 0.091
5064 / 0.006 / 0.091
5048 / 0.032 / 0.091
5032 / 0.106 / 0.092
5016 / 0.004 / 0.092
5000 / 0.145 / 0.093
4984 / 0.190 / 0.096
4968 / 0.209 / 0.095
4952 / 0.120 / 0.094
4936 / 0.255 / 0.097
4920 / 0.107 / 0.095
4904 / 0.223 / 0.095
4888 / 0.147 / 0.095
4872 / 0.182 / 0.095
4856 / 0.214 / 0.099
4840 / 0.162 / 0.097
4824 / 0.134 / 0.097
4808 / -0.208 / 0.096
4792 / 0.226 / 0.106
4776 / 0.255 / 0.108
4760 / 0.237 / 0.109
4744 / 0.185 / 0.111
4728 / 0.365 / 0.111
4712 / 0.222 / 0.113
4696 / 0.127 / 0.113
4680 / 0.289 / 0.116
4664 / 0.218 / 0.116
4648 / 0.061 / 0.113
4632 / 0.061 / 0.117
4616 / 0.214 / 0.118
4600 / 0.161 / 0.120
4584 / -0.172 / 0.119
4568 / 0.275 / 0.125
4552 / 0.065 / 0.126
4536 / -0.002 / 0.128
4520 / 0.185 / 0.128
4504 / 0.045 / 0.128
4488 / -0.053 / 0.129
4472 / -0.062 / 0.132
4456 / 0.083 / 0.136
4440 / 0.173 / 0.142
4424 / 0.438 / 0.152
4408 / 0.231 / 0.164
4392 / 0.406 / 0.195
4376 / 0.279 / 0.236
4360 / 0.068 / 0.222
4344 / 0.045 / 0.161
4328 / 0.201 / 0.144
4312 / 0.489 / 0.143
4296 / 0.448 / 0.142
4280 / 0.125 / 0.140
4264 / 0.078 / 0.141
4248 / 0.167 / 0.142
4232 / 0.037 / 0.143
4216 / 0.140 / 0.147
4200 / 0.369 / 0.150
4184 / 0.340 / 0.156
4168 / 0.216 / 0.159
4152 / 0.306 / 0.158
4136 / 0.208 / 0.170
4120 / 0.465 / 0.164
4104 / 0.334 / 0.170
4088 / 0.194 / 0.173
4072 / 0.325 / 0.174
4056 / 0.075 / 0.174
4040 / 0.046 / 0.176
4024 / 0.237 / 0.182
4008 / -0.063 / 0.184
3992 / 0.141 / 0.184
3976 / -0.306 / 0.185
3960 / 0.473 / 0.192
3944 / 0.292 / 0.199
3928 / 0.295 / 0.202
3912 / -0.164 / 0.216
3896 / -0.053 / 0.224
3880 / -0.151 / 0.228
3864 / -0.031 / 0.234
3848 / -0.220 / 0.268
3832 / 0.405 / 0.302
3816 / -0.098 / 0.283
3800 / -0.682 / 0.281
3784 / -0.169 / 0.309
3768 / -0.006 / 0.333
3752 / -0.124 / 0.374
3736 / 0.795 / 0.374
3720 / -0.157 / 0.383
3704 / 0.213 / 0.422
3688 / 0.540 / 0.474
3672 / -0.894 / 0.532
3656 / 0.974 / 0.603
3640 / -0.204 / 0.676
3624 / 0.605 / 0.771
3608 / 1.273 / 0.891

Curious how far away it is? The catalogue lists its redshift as 0.420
